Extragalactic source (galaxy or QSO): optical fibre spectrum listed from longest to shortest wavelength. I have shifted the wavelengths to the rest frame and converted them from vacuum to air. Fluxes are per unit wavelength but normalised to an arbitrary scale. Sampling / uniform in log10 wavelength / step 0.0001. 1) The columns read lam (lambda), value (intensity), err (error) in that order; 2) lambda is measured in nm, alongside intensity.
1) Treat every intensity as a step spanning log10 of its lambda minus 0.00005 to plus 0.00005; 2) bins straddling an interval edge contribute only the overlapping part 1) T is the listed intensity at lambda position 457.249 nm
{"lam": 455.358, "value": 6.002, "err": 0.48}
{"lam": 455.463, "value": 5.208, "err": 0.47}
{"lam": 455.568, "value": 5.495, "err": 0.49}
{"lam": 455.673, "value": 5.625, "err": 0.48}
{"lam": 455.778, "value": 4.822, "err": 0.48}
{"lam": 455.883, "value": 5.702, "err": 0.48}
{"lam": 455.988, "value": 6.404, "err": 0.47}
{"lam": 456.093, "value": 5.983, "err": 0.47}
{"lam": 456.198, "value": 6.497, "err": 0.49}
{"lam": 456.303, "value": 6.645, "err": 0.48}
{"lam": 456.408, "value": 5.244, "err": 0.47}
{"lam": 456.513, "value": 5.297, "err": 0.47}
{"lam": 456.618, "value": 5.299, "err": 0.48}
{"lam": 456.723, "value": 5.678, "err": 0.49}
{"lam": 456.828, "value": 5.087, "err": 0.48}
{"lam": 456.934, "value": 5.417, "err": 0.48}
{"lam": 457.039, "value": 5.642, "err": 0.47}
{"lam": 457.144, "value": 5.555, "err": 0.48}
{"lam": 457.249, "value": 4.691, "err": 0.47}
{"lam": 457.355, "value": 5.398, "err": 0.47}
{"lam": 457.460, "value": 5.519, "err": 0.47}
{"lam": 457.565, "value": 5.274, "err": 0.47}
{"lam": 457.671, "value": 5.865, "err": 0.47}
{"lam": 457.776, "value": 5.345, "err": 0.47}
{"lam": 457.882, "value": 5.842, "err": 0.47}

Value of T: 4.691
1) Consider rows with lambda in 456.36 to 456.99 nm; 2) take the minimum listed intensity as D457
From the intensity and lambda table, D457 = 5.087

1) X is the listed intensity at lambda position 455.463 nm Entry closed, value 5.208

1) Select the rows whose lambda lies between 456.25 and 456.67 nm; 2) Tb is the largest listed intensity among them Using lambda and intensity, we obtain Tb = 6.645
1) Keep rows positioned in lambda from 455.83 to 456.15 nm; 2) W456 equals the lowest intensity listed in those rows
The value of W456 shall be 5.702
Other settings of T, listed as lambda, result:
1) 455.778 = 4.822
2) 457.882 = 5.842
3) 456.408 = 5.244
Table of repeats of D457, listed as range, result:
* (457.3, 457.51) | 5.398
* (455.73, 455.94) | 4.822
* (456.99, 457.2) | 5.555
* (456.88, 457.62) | 4.691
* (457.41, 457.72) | 5.274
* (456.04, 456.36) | 5.983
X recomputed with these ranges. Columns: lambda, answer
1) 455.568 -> 5.495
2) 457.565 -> 5.274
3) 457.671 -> 5.865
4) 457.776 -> 5.345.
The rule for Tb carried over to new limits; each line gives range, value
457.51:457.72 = 5.865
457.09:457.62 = 5.555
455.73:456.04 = 6.404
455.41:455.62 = 5.495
